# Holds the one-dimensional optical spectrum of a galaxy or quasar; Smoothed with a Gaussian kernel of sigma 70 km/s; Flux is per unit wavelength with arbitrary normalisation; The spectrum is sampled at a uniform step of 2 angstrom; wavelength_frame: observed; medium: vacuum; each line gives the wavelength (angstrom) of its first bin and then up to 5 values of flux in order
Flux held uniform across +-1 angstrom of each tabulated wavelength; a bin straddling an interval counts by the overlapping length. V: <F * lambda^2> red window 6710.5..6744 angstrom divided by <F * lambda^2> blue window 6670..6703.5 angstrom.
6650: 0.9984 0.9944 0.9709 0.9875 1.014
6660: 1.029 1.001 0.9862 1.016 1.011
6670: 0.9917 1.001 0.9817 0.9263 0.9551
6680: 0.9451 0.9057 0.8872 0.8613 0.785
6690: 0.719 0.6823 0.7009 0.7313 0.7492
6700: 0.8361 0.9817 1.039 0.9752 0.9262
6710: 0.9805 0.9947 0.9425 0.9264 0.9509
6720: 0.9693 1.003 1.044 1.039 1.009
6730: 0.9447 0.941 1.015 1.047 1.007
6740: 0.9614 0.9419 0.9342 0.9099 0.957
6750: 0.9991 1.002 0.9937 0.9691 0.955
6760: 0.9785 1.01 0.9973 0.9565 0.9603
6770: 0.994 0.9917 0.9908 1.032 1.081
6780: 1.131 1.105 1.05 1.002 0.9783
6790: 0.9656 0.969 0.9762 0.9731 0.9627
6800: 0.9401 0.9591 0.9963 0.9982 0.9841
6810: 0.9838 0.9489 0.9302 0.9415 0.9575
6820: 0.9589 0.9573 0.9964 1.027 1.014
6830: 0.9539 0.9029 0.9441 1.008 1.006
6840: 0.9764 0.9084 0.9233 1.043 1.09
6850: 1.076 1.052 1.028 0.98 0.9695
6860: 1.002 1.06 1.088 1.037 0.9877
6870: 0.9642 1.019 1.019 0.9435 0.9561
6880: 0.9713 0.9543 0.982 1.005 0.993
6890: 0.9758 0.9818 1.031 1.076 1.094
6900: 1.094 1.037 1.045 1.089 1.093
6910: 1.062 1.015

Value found 1.2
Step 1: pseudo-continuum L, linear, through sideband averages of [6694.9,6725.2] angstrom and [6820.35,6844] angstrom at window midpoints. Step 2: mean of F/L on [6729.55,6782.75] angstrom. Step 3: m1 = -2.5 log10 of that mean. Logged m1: -0.05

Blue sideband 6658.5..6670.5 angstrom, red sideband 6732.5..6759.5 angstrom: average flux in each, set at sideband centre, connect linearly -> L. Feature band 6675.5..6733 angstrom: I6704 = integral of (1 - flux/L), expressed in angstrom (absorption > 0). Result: 4.8 angstrom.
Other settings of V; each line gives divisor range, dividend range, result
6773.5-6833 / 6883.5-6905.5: 1.07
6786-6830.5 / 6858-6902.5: 1.06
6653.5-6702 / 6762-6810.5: 1.14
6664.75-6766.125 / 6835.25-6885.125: 1.11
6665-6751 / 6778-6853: 1.10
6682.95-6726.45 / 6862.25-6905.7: 1.19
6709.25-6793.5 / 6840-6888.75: 1.04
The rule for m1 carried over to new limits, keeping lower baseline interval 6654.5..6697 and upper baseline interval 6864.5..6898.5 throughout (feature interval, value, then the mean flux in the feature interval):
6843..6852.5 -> -0.05 mag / 1.04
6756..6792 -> -0.06 mag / 1.01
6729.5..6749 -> -0.03 mag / 0.966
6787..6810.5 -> -0.01 mag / 0.974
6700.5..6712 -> -0.06 mag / 0.975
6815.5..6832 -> 0.00 mag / 0.972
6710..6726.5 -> -0.06 mag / 0.982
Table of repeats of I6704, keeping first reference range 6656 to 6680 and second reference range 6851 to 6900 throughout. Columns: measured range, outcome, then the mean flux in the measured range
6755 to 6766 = 0.2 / 0.98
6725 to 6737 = 0.0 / 0.999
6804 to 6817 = 0.5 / 0.967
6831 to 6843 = 0.6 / 0.958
